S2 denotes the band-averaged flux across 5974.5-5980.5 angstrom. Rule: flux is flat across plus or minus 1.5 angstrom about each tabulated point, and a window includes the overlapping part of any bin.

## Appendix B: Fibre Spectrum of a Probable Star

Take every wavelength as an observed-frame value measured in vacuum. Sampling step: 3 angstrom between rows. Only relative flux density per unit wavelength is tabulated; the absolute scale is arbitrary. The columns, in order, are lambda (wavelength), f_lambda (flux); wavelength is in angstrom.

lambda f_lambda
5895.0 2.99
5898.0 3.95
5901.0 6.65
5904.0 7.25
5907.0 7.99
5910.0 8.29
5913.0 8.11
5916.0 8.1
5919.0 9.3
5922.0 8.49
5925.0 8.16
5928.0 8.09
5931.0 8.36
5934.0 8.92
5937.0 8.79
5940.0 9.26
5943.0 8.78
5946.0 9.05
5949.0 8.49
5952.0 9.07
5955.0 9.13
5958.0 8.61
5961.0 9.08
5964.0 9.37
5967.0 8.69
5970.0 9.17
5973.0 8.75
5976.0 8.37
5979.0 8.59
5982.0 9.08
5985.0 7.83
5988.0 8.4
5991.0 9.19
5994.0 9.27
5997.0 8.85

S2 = 8.48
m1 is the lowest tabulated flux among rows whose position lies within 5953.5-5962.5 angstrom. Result 8.61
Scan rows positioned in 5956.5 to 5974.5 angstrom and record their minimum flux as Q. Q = 8.61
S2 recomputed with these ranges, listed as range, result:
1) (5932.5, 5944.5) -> 8.94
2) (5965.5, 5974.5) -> 8.87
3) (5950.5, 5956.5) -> 9.1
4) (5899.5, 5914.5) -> 7.66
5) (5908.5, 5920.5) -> 8.45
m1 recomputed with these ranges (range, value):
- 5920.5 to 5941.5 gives 8.09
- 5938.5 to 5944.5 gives 8.78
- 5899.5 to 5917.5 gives 6.65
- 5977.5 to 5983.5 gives 8.59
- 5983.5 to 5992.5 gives 7.83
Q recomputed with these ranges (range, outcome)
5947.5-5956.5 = 8.49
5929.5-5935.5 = 8.36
